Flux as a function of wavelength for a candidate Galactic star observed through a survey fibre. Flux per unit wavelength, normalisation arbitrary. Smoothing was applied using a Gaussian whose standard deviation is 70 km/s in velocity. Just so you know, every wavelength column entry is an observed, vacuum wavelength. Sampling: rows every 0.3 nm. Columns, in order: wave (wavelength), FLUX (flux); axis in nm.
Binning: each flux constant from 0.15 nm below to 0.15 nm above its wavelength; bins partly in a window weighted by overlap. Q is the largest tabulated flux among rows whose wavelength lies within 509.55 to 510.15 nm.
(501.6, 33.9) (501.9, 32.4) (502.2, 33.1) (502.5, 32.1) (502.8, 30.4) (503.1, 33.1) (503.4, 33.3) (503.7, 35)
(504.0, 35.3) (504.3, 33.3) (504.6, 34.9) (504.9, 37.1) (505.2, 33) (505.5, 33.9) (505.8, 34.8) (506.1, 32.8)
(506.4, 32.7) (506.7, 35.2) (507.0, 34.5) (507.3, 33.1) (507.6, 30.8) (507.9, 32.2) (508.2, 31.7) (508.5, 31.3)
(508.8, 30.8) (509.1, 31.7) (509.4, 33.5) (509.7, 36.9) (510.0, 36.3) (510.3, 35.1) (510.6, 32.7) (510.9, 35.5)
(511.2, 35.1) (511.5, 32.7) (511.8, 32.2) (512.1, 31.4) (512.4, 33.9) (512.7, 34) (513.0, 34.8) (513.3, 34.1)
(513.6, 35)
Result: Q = 36.9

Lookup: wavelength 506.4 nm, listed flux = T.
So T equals 32.7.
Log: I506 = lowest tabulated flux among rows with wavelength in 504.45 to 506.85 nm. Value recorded 32.7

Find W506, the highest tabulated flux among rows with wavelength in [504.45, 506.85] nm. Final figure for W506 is 37.1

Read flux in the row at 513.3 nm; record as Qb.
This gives 34.1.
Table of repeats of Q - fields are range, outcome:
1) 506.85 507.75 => 34.5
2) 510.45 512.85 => 35.5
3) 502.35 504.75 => 35.3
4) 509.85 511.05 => 36.3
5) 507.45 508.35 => 32.2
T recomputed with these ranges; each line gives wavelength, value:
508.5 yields 31.3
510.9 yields 35.5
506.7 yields 35.2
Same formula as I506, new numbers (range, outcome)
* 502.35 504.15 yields 30.4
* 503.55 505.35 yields 33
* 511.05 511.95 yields 32.2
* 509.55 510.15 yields 36.3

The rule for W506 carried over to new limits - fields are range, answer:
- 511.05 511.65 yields 35.1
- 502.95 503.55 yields 33.3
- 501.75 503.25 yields 33.1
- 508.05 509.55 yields 33.5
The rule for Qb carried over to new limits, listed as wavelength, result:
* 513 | 34.8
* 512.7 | 34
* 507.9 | 32.2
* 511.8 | 32.2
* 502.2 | 33.1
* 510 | 36.3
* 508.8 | 30.8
